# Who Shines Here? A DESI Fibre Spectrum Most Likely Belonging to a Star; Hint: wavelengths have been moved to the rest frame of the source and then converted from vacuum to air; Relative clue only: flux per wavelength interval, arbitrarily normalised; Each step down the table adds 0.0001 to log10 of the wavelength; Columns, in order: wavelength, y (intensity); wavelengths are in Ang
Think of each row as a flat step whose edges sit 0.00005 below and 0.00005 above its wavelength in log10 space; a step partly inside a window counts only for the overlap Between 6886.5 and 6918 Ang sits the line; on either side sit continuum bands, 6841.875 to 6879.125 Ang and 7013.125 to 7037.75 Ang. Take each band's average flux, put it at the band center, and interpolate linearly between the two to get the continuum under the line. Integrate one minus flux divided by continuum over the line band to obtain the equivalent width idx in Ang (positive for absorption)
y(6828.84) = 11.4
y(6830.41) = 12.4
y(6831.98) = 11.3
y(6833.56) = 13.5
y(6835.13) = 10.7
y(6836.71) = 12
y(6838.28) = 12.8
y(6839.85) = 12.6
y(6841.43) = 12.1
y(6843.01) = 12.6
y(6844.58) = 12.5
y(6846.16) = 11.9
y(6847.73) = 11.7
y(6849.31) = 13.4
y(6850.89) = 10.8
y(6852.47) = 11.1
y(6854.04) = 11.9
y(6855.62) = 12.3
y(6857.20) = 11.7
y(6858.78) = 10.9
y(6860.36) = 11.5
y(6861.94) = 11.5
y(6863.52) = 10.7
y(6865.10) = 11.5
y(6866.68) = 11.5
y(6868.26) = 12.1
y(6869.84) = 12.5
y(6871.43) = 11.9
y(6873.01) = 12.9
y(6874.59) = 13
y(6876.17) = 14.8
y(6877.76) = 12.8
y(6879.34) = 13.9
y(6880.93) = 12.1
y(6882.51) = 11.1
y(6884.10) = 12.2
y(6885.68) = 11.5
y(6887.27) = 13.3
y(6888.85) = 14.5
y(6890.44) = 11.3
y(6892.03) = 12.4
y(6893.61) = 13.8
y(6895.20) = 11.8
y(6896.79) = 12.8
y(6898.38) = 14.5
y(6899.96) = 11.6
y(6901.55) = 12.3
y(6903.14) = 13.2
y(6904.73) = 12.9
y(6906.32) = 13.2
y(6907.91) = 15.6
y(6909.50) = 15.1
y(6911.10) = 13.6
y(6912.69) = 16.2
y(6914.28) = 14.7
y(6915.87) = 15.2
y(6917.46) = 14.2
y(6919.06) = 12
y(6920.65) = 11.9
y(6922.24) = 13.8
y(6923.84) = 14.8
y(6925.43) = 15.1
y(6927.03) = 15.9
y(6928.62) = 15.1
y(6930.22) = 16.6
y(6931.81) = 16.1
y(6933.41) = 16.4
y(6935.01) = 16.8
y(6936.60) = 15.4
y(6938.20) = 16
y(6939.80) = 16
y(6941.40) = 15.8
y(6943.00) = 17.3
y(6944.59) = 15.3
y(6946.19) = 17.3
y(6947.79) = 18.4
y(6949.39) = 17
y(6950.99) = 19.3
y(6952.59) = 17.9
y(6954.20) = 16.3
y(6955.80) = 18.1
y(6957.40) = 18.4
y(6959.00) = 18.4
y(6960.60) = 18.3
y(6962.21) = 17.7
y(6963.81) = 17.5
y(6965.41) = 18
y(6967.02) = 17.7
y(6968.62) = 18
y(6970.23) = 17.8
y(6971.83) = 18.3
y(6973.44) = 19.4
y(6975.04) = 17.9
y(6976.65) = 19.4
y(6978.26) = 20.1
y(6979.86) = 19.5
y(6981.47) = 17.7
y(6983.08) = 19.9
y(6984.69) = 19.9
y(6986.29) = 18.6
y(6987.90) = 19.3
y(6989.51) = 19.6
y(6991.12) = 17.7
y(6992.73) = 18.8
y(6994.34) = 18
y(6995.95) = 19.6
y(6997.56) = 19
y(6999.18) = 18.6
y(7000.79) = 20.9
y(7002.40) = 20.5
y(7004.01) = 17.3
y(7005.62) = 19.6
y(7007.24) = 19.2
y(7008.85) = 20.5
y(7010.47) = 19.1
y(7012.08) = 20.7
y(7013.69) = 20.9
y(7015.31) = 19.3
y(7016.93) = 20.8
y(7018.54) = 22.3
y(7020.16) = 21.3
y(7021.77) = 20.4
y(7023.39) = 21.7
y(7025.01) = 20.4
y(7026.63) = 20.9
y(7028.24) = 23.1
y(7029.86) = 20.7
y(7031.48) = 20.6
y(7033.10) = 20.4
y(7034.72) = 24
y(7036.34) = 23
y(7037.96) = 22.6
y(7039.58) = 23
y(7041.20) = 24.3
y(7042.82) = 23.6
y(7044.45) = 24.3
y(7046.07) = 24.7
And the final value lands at 1.8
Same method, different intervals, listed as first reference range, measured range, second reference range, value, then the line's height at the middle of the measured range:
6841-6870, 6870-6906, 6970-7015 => 2.0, 13.5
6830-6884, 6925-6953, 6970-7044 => 0.1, 16.6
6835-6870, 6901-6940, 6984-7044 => 2.0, 15.5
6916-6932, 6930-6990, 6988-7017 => -3.8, 16.8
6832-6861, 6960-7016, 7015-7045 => 1.9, 19.7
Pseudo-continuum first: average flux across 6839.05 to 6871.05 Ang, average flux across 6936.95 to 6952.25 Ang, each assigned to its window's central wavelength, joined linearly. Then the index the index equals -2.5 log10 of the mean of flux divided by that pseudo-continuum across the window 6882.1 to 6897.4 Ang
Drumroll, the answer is 0.11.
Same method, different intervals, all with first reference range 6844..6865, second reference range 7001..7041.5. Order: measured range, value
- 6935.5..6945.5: 0.03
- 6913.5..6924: 0.11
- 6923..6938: 0.01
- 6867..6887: 0.03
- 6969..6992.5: -0.01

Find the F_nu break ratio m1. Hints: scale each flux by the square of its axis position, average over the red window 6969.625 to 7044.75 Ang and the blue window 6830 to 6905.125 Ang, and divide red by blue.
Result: 1.72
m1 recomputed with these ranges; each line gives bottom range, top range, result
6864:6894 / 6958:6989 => 1.52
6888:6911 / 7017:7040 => 1.70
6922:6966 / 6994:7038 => 1.25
